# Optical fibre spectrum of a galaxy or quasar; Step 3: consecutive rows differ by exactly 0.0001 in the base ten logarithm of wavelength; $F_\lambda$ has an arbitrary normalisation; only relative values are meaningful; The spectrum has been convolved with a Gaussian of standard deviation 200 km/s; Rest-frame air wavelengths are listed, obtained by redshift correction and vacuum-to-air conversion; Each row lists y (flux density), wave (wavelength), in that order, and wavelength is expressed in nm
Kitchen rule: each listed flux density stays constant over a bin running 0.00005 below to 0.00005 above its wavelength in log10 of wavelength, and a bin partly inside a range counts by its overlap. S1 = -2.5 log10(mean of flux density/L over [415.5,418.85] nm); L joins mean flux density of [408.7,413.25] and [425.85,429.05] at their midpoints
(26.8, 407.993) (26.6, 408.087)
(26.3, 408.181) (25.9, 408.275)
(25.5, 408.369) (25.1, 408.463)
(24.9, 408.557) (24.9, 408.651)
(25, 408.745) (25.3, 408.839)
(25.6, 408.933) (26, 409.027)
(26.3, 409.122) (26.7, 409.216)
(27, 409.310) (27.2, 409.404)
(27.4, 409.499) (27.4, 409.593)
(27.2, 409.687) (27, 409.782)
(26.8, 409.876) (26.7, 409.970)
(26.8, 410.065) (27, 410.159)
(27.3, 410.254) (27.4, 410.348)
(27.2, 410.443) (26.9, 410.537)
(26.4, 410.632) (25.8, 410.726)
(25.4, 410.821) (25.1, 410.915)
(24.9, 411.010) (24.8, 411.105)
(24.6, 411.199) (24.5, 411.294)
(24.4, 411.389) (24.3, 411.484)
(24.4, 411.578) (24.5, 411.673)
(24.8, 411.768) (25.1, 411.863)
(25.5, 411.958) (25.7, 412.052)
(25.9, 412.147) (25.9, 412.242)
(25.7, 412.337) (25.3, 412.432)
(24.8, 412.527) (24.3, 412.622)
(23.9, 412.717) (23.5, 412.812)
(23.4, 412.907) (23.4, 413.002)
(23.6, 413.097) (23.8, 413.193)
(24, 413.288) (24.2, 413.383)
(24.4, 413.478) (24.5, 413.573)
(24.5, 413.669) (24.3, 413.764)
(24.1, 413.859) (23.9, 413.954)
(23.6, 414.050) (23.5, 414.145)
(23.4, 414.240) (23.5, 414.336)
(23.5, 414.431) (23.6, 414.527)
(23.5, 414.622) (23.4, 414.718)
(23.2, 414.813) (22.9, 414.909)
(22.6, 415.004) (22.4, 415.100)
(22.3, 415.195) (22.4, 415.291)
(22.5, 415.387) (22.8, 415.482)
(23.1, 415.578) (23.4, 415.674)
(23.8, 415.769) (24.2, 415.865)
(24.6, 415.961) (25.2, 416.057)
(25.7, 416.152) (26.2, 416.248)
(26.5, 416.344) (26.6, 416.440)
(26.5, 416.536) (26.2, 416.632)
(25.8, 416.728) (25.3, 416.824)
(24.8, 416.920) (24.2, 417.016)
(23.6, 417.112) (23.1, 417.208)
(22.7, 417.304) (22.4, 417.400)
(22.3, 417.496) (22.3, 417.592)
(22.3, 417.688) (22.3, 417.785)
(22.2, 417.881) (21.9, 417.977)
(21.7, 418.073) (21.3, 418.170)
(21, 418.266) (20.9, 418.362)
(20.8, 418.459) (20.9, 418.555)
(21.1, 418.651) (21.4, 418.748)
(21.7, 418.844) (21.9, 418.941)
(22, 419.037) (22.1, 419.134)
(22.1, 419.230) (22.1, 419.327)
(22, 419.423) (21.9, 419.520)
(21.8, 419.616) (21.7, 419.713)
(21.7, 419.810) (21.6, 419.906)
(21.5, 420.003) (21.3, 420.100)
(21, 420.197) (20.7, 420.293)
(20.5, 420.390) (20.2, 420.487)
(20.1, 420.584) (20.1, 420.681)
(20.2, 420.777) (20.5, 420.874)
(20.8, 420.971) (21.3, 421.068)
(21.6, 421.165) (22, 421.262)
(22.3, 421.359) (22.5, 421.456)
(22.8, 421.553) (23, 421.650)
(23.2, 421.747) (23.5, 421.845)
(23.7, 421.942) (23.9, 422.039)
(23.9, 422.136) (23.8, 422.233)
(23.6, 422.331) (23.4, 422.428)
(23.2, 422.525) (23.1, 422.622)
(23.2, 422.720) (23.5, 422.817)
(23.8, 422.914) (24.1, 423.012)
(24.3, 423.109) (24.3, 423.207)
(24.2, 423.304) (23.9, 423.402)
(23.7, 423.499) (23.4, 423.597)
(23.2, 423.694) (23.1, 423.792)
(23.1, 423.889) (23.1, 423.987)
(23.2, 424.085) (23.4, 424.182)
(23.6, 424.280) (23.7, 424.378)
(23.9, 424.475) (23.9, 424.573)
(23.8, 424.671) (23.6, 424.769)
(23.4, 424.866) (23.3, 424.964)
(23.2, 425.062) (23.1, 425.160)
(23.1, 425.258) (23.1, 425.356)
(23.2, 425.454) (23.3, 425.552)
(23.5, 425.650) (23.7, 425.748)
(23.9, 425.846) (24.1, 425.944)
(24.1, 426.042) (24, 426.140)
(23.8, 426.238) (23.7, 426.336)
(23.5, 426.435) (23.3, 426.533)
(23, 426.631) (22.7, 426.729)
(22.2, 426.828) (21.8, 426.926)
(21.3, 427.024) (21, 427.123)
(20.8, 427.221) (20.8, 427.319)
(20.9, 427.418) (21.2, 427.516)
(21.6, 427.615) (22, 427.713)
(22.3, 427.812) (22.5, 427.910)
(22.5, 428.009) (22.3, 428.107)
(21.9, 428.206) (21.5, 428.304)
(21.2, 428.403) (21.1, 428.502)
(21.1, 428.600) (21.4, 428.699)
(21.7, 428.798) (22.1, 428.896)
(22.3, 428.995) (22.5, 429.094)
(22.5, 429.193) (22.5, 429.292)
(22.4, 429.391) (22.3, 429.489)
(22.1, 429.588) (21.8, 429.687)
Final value 0.04 mag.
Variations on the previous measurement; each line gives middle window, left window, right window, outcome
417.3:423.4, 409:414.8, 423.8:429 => 0.07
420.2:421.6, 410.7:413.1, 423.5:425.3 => 0.13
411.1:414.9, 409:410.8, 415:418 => 0.05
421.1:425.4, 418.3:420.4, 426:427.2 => -0.06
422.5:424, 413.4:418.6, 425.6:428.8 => -0.04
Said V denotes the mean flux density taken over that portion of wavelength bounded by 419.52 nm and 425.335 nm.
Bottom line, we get 22.7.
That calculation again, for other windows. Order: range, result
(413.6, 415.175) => 23.5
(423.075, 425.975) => 23.5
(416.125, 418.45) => 23.6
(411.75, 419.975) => 23.4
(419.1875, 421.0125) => 21.1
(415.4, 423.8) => 22.8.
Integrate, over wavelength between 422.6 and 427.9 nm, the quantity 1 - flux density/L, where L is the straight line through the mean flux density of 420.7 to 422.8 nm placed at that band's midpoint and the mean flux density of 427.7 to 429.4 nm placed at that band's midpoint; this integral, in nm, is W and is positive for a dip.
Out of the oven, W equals -0.19 nm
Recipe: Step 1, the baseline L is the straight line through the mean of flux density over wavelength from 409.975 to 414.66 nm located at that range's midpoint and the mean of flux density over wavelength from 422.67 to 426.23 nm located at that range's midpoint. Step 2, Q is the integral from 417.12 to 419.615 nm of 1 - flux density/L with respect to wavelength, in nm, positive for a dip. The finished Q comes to 0.24 nm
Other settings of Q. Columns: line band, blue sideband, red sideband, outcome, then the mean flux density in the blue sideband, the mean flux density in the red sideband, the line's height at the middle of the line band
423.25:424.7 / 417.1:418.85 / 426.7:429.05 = -0.12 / 21.9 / 21.7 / 21.7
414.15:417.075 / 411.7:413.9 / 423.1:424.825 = 0.02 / 24.5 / 23.6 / 24.3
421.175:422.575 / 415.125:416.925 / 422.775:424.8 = 0.04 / 24.6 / 23.7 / 23.9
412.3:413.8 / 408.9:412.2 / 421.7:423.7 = 0.08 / 26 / 23.7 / 25.5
